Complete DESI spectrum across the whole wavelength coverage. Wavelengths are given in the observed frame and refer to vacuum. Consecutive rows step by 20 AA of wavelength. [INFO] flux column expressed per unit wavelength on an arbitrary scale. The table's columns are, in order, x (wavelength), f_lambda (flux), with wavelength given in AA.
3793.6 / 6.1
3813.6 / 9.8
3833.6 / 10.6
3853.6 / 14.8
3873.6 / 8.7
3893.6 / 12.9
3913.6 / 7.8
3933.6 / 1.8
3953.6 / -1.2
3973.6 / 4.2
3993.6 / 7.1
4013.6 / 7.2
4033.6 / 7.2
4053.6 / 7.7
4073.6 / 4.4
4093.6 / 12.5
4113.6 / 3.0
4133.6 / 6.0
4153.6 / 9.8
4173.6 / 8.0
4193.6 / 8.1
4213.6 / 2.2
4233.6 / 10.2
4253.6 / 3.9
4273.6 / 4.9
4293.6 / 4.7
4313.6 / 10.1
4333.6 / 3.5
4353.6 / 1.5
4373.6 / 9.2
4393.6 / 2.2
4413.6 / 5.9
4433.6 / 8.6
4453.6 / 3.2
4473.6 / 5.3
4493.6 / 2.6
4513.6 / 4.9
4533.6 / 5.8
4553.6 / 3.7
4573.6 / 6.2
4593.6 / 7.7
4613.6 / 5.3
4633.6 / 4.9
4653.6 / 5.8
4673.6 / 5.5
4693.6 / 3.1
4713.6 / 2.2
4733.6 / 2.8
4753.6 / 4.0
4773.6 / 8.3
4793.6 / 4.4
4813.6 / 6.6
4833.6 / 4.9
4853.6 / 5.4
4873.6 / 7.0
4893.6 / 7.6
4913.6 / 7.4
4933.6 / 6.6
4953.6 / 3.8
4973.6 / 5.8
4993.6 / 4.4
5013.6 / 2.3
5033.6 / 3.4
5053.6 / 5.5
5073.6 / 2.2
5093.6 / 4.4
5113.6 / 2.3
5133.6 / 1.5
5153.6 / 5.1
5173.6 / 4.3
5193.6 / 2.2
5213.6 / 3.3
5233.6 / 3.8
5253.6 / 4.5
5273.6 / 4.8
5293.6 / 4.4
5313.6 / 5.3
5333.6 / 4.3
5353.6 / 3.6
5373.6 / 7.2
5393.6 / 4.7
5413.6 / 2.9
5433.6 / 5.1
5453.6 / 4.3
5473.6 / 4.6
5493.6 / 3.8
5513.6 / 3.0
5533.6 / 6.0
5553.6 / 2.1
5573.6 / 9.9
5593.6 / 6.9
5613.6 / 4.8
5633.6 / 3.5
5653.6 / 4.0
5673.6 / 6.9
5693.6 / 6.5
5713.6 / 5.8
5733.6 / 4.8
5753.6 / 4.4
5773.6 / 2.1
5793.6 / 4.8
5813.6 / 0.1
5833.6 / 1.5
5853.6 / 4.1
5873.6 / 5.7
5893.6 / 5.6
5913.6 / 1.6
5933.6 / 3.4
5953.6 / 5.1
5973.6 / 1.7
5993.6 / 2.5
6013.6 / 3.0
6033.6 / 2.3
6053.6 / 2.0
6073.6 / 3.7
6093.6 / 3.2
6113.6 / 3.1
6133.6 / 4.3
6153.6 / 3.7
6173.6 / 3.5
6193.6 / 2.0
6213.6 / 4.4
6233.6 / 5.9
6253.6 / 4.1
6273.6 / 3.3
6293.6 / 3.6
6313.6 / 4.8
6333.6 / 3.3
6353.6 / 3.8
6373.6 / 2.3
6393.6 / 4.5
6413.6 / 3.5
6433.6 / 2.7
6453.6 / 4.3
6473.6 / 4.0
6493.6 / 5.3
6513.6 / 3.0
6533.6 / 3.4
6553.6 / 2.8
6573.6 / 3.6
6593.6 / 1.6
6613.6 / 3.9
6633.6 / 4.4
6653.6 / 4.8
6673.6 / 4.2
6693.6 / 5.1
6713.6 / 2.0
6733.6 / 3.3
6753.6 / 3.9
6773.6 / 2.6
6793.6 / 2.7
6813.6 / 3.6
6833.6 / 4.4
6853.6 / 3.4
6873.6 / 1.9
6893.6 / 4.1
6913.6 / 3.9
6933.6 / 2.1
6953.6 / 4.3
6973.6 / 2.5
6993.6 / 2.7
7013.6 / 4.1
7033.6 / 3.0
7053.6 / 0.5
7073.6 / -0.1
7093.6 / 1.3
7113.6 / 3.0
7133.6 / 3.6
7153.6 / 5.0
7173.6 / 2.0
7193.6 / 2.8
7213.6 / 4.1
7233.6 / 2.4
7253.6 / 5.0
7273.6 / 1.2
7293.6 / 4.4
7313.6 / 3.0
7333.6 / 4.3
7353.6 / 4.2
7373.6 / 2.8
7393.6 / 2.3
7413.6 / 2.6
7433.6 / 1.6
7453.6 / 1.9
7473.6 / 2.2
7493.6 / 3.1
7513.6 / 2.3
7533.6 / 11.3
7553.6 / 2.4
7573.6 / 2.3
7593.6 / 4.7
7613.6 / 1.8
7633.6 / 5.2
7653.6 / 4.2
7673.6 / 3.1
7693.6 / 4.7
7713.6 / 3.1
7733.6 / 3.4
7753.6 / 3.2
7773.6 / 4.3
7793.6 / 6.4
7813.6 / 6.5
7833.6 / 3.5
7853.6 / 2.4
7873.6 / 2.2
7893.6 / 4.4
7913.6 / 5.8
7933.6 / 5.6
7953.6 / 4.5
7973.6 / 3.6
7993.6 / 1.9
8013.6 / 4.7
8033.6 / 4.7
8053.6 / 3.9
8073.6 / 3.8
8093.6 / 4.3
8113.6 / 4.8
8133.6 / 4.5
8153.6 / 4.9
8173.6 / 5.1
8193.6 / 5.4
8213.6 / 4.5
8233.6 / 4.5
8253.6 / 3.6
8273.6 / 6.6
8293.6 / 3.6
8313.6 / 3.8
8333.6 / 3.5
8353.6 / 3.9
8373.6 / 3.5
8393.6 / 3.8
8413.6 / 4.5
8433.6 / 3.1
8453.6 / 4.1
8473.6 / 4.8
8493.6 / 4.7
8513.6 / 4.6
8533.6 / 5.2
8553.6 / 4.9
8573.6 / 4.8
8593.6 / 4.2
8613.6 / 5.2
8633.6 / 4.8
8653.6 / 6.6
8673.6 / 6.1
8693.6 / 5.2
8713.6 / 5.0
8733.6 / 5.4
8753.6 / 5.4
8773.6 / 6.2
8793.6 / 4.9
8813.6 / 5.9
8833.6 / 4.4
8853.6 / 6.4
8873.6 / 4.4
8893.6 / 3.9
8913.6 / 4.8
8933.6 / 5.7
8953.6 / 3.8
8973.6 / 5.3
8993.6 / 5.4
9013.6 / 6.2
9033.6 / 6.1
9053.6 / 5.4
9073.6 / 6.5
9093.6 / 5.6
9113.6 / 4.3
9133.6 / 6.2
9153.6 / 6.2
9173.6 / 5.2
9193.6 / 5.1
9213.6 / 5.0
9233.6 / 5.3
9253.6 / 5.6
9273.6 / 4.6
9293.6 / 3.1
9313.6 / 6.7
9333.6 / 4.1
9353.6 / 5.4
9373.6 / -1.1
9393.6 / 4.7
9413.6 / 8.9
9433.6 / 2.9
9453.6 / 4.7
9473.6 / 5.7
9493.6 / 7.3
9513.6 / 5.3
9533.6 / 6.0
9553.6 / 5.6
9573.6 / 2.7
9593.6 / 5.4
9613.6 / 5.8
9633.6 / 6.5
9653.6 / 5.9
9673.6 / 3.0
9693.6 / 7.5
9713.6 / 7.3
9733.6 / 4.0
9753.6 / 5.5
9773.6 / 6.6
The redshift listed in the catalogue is 1.021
